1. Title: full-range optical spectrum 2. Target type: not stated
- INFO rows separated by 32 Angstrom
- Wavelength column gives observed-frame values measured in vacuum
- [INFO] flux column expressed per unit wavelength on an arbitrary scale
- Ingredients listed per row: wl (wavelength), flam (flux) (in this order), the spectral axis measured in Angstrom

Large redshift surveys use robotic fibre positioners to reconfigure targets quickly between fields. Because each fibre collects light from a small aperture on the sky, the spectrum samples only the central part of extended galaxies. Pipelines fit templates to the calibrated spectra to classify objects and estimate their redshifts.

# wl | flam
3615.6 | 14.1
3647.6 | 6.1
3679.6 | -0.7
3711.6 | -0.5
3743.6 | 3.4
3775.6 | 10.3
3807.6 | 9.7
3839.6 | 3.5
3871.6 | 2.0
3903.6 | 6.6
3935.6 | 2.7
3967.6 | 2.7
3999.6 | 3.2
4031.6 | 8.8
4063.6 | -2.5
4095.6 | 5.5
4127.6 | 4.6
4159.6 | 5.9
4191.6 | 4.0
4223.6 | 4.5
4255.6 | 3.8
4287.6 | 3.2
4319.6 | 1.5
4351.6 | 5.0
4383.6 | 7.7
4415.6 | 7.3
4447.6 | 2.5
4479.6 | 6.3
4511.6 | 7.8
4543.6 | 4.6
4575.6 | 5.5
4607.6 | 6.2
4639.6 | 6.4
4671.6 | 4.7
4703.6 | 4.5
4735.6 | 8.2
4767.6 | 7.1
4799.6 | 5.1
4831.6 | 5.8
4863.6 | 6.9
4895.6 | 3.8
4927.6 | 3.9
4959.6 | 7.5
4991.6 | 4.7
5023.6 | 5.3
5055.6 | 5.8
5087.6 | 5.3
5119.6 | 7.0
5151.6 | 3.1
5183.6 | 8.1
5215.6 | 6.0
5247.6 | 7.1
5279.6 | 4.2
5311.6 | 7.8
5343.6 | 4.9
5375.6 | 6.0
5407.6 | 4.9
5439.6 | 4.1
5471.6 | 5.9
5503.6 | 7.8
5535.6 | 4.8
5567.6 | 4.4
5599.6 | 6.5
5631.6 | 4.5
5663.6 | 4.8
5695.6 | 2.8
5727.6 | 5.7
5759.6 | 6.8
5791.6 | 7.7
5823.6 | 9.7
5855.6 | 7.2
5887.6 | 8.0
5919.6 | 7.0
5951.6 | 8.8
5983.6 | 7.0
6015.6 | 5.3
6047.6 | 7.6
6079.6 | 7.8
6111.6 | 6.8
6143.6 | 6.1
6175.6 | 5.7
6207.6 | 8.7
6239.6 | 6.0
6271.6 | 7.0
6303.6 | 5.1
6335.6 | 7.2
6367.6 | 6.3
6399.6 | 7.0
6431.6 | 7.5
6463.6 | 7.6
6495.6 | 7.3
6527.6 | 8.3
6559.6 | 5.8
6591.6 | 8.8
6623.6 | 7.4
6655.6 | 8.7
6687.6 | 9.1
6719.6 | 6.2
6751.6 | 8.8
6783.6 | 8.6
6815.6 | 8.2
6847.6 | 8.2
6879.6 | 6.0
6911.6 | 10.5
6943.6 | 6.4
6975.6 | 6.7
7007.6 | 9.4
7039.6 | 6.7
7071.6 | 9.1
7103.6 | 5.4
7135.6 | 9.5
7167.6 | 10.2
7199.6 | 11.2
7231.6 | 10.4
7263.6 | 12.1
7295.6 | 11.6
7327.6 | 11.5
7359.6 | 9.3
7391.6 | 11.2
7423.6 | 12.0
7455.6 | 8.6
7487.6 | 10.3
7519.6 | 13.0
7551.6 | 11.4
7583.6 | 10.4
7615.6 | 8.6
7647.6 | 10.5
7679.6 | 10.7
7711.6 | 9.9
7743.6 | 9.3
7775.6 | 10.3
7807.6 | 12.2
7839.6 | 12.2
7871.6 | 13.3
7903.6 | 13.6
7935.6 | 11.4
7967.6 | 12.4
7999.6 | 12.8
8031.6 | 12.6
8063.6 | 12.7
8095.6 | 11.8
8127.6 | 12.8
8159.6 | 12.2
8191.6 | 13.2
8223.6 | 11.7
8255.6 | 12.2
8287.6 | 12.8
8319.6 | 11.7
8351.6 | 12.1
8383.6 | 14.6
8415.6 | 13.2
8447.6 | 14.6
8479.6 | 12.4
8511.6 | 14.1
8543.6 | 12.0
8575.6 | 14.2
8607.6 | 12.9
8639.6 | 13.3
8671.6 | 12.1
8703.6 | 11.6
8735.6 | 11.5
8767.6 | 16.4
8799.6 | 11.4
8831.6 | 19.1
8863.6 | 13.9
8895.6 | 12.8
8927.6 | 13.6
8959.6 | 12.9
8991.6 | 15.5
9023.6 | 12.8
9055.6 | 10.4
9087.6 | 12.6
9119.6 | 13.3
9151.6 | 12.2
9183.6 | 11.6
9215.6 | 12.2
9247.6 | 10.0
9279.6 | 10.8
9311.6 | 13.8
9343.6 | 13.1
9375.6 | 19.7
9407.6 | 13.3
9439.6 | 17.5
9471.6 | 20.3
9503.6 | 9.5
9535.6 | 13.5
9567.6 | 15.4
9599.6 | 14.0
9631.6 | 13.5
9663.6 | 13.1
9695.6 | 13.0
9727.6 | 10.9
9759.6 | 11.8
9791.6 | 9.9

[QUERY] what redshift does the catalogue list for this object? 0.789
